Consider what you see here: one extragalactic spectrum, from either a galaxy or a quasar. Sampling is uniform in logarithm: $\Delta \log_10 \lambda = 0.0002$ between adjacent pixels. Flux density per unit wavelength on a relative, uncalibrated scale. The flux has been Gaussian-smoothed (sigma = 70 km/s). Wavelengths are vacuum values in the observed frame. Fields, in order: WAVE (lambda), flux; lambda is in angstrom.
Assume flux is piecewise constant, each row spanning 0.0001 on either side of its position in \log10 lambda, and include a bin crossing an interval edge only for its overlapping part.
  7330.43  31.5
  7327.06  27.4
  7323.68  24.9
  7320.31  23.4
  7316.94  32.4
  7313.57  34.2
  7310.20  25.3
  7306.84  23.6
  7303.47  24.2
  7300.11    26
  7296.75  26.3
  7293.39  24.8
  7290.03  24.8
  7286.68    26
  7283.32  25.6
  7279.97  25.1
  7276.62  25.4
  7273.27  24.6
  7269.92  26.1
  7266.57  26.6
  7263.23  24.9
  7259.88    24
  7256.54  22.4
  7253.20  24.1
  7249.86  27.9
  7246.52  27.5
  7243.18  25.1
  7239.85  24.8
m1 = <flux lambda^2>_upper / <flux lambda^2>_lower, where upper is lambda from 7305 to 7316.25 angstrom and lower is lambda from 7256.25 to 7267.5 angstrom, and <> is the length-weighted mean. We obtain 1.16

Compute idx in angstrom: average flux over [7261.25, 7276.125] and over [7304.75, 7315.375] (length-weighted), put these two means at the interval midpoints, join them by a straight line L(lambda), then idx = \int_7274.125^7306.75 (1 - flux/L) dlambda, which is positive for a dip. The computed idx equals 1.7 angstrom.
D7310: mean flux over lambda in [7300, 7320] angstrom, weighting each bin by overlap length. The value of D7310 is 27.5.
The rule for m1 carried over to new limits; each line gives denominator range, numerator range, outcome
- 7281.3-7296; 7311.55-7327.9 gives 1.13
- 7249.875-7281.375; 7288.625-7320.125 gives 1.08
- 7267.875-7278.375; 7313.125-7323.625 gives 1.14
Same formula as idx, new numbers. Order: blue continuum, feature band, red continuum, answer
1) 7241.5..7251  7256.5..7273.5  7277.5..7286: 0.7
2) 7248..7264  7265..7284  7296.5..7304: -0.4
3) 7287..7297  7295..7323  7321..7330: -1.0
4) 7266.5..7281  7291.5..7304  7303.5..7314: 0.3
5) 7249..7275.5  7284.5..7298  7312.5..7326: 0.6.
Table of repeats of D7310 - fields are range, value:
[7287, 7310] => 25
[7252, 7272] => 24.7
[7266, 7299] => 25.5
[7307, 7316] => 28.9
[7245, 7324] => 25.9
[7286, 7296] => 25.2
